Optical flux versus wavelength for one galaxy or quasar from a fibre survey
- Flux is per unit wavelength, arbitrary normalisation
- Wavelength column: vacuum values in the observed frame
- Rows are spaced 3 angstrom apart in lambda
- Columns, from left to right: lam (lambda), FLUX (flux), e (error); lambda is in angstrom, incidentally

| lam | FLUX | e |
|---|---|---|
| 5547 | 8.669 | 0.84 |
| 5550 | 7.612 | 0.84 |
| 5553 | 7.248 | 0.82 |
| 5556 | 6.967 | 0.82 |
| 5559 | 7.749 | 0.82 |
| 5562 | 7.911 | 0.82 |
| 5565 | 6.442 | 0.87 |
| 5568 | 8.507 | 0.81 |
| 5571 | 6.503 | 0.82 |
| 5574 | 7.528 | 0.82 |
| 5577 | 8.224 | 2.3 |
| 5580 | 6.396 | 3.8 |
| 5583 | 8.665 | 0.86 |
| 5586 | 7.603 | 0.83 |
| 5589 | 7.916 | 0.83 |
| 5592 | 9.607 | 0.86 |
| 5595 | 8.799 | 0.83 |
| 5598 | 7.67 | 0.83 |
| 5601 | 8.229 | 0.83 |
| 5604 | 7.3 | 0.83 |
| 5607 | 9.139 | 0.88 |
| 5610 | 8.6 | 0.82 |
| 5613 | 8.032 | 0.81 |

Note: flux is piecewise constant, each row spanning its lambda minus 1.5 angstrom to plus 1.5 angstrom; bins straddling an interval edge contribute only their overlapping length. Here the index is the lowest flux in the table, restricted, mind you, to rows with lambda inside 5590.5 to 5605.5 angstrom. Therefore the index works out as 7.3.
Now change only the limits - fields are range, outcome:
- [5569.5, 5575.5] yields 6.503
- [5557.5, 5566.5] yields 6.442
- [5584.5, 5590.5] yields 7.603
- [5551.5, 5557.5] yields 6.967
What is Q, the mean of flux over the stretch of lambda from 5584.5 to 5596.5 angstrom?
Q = 8.48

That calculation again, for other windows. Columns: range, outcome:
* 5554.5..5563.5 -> 7.54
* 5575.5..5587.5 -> 7.72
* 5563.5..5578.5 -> 7.44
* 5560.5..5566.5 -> 7.18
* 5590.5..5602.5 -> 8.58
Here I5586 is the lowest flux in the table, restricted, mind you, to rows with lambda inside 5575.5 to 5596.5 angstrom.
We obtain 6.396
